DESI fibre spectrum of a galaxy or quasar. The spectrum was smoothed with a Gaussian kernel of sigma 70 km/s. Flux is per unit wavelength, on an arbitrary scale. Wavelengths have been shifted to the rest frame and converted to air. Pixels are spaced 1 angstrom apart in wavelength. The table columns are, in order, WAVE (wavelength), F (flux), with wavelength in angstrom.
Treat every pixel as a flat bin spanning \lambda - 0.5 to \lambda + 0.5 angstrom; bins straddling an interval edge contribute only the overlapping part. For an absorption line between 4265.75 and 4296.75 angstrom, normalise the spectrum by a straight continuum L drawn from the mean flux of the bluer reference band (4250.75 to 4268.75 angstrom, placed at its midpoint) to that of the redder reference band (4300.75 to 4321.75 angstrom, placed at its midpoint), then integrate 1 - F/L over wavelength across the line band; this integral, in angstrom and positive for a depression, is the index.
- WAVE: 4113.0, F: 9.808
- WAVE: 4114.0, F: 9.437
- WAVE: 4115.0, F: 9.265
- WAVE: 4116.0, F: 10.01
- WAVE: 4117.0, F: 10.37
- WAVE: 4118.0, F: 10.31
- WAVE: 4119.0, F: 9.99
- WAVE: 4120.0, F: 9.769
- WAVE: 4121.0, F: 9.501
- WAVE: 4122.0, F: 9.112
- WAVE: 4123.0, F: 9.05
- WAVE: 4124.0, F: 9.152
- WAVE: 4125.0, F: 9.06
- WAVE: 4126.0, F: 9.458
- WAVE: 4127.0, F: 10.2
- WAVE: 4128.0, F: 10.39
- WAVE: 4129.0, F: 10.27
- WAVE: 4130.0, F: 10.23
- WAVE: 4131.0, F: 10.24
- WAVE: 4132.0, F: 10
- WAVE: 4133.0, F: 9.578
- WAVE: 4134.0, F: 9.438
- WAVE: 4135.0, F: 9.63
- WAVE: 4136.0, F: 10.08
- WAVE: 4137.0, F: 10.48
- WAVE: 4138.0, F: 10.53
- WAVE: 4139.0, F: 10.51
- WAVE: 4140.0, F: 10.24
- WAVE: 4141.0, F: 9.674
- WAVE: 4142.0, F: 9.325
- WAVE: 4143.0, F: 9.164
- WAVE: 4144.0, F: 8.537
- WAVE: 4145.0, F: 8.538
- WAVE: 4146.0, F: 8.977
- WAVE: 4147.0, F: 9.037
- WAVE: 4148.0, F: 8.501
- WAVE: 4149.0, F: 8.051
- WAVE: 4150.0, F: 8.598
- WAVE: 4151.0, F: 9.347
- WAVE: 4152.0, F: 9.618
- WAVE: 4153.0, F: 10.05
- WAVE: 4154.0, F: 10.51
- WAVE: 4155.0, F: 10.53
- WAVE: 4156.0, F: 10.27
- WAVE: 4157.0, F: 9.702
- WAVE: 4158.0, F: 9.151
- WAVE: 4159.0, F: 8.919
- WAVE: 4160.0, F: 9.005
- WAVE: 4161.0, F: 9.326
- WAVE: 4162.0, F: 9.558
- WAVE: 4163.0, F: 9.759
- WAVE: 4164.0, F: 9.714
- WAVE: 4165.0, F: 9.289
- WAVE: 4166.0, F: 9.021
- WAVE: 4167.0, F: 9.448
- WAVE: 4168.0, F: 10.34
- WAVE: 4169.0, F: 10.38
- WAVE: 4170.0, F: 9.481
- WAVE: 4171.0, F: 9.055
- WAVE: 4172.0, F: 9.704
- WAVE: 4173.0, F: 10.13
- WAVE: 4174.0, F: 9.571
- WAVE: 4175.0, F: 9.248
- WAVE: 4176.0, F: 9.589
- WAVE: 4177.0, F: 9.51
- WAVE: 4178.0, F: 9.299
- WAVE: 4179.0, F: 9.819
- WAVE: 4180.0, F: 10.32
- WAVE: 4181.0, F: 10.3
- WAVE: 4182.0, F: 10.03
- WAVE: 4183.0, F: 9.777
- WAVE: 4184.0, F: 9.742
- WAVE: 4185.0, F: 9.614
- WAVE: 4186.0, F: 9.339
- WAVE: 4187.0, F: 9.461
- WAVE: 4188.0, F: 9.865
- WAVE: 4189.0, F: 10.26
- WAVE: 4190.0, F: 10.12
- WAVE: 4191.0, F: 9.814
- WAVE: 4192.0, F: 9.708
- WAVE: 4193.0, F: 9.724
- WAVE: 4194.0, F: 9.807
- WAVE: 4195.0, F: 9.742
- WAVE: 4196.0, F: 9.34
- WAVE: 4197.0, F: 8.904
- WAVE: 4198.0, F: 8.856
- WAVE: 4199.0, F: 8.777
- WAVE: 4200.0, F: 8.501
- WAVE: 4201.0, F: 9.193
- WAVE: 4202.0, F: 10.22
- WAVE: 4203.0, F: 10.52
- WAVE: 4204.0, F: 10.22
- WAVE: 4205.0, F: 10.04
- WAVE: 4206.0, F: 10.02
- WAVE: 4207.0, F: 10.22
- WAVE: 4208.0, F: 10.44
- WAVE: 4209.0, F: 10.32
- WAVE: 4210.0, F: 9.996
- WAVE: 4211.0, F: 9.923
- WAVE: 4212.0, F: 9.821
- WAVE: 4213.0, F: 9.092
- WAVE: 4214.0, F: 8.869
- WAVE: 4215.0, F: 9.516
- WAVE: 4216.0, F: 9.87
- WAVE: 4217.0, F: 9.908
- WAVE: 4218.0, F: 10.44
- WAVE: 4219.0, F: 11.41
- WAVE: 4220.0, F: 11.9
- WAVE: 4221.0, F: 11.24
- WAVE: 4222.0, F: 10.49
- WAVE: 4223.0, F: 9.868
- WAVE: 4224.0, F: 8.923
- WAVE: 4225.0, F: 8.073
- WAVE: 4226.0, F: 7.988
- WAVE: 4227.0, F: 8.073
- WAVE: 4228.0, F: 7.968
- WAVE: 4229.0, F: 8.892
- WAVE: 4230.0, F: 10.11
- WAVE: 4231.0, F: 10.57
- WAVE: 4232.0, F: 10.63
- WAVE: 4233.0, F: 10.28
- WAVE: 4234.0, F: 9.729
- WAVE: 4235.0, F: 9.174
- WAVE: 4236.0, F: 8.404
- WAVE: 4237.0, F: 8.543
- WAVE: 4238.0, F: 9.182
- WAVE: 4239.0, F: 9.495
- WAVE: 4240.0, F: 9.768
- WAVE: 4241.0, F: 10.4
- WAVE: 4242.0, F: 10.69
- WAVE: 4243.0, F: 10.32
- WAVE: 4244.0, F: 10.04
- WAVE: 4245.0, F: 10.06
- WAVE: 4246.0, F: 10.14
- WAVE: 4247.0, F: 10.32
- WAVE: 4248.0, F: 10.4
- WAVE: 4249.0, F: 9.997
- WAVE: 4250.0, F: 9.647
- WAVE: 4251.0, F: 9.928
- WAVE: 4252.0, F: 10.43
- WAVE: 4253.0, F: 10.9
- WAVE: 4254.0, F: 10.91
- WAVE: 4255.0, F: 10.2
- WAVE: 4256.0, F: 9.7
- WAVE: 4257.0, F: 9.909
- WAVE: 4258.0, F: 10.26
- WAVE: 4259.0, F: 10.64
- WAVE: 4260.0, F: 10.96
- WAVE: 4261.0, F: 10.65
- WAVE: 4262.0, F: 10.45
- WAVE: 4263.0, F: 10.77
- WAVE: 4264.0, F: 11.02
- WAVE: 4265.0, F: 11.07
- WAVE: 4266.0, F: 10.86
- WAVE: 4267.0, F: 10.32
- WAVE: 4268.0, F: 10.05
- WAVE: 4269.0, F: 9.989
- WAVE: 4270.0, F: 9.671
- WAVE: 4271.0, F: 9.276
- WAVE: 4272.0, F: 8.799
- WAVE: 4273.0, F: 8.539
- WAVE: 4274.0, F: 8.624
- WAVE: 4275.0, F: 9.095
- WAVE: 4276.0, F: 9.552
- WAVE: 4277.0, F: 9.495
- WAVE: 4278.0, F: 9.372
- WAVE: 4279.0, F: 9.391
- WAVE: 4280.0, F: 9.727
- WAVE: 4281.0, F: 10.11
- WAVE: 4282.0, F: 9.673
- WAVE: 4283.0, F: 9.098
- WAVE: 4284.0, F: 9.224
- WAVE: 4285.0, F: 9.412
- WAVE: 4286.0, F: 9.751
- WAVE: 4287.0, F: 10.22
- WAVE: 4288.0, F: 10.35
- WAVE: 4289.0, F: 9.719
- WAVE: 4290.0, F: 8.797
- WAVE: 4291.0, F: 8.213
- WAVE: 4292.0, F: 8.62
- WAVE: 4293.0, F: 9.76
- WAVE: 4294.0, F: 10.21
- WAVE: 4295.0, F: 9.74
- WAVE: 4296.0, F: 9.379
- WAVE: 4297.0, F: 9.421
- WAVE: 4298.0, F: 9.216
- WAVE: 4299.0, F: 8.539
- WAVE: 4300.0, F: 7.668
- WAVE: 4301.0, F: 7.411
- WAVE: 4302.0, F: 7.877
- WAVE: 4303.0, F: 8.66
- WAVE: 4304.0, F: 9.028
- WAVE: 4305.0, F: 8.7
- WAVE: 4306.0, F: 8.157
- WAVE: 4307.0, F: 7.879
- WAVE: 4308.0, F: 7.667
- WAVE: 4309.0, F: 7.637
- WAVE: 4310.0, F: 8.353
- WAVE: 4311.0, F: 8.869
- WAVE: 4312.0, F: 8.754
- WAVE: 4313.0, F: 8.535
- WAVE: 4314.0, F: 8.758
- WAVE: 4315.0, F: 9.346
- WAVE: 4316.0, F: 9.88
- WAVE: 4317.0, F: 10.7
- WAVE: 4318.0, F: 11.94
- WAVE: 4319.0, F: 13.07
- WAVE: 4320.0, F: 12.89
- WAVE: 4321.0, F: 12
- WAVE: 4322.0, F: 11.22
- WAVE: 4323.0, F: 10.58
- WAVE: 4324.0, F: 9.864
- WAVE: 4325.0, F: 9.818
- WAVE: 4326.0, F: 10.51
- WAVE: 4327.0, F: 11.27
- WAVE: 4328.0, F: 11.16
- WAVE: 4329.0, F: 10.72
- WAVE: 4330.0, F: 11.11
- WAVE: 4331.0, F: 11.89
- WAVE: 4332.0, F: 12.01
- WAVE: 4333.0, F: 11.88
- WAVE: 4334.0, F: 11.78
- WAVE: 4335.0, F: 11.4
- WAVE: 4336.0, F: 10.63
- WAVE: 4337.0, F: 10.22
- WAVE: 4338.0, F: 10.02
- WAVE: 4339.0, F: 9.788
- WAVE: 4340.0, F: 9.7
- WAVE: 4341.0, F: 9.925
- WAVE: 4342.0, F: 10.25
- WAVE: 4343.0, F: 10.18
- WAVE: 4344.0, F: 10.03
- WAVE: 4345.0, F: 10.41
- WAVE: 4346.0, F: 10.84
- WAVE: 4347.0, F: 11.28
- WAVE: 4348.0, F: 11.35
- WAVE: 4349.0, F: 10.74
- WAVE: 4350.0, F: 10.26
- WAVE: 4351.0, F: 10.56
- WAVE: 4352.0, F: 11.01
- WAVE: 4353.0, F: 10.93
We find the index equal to 1.6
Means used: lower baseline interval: 10.5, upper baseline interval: 9.38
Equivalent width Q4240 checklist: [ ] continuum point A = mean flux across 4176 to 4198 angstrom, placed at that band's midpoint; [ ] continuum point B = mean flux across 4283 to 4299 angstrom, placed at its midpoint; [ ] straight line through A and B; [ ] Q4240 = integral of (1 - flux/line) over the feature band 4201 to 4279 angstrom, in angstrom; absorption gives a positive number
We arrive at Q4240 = -2.8 angstrom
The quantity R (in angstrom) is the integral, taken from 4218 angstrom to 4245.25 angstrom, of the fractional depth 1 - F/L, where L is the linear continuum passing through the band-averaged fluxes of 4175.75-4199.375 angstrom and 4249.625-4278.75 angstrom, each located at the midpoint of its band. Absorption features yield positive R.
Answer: 0.4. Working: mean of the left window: 9.66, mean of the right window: 10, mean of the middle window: 9.72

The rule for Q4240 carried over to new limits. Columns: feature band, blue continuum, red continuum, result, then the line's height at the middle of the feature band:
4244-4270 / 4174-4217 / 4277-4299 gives -2.2 angstrom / 9.55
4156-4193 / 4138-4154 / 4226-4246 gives -1.1 angstrom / 9.38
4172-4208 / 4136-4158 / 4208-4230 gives -0.4 angstrom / 9.62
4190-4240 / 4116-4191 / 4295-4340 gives 0.5 angstrom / 9.75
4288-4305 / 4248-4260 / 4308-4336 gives 2.5 angstrom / 10.4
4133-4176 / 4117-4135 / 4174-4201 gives 0.7 angstrom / 9.68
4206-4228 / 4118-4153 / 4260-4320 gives -0.7 angstrom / 9.5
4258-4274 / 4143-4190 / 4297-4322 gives -1.4 angstrom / 9.35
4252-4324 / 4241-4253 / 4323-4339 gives 6.1 angstrom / 10.6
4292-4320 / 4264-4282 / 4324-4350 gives 3.0 angstrom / 10.2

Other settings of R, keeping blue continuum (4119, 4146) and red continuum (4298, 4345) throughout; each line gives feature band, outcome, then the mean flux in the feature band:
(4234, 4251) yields 0.10 angstrom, 9.79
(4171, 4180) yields 0.12 angstrom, 9.62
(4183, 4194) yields 0.00 angstrom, 9.77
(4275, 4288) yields 0.40 angstrom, 9.6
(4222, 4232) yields 0.74 angstrom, 9.1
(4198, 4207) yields 0.11 angstrom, 9.67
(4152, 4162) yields 0.02 angstrom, 9.71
